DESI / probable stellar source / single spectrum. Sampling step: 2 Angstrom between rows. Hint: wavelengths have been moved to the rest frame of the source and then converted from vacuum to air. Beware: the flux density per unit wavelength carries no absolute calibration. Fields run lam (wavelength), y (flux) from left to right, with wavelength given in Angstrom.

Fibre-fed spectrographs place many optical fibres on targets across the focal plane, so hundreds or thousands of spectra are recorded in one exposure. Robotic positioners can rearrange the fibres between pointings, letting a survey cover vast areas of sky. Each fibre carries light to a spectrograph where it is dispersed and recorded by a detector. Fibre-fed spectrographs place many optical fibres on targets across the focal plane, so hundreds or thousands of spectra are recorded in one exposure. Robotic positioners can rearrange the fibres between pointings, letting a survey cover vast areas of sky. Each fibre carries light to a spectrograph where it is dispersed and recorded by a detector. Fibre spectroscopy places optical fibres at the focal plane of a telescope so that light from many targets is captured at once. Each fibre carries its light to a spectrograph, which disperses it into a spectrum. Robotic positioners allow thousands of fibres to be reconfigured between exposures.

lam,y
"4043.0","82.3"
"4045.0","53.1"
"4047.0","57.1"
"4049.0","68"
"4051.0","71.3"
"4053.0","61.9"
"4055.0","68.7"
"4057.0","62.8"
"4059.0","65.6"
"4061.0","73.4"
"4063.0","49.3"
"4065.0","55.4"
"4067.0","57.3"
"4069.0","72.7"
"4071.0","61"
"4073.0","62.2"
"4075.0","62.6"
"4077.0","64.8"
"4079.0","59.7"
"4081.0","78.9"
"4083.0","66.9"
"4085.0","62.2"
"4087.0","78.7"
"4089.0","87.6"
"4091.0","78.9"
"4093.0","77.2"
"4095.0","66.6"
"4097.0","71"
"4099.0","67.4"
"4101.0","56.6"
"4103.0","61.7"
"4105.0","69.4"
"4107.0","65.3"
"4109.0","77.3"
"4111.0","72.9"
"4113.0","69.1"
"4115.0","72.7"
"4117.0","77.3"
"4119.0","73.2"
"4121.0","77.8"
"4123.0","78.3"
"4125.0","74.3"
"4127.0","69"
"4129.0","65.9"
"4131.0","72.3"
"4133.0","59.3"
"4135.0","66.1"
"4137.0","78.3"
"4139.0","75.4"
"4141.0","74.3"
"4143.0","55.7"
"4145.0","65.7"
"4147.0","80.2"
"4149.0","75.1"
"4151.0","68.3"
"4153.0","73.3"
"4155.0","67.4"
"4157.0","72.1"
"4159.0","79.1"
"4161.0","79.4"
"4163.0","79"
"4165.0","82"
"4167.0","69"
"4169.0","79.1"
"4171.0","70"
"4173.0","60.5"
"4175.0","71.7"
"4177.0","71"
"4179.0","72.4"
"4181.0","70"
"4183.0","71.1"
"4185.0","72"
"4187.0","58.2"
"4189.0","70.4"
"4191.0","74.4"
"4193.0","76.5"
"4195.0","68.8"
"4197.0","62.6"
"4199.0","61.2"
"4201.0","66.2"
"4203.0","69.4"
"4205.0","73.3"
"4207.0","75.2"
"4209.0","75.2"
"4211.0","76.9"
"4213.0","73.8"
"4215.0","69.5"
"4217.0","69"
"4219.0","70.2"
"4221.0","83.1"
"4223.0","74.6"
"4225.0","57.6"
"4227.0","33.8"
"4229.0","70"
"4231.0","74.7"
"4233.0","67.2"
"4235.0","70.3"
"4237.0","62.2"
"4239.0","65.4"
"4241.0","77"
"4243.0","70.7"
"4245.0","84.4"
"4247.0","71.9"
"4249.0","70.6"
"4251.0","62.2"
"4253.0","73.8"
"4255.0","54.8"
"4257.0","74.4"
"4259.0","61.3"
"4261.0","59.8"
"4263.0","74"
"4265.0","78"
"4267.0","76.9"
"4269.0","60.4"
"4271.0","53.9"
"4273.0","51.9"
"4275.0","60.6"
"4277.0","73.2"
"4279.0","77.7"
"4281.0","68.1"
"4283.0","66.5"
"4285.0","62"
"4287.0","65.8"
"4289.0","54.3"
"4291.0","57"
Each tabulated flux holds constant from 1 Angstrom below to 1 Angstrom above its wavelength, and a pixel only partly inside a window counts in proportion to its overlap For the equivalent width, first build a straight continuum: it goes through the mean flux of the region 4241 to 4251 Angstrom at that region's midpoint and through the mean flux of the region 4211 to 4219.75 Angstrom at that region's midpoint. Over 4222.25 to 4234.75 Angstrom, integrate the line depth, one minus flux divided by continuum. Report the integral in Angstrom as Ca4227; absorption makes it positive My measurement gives 1.6 Angstrom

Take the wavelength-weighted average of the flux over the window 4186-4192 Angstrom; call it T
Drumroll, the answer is 67.7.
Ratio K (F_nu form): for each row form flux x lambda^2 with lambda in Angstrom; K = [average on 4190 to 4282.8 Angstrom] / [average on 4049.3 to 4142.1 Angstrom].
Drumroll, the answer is 1.1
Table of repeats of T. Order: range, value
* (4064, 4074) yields 61.7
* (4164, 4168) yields 75.5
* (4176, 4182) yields 71.1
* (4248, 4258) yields 67.2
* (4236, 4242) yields 68.2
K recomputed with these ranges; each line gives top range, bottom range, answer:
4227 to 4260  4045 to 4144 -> 1.08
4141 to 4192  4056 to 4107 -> 1.12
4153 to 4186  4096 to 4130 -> 1.06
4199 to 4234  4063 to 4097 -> 1.09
